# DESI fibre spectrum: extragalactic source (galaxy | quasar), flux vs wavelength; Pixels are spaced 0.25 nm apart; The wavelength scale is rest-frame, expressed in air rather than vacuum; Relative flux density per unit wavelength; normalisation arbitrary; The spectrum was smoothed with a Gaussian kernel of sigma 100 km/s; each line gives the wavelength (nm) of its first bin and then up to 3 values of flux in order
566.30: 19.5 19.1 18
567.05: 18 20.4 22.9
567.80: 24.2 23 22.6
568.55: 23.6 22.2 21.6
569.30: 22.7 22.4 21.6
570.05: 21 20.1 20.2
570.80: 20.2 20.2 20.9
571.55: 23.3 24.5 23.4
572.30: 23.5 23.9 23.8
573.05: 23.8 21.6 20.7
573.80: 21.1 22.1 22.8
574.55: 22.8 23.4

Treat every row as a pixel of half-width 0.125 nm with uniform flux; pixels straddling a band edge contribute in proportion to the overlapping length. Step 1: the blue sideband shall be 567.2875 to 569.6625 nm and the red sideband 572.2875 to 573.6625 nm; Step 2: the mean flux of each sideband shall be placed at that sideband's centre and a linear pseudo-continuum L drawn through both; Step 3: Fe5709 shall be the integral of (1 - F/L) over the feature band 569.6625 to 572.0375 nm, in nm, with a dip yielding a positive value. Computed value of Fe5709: 0.14 nm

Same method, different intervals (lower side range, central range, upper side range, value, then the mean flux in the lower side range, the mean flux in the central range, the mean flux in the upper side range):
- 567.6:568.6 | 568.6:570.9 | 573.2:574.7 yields 0.149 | 23.3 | 21.4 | 21.9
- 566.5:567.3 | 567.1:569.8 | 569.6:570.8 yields -0.381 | 18.6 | 22.4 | 20.8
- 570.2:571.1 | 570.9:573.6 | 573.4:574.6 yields -0.226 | 20.2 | 22.7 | 21.8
